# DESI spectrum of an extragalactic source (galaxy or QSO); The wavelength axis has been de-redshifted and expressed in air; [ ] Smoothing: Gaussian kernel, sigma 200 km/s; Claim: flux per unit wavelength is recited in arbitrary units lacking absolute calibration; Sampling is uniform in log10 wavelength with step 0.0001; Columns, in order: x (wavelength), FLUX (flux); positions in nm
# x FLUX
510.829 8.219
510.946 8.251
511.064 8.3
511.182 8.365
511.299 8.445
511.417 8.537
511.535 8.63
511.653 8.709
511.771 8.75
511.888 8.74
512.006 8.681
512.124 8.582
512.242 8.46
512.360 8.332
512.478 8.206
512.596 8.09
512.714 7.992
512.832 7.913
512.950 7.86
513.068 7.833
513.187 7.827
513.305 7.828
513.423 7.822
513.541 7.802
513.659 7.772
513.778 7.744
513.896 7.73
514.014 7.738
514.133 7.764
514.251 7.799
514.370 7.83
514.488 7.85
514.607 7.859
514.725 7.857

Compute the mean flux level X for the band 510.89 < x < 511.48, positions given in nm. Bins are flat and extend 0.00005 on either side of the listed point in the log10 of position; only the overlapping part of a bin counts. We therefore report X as 8.38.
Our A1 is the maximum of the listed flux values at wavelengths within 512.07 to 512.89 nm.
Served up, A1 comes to 8.582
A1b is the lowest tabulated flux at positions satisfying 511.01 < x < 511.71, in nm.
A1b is 8.3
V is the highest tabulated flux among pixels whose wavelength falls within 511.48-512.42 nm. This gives 8.75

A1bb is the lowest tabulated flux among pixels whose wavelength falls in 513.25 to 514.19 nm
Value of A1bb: 7.73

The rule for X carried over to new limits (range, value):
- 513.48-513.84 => 7.77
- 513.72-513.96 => 7.76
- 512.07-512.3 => 8.52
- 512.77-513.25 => 7.85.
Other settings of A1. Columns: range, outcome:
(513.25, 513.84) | 7.828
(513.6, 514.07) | 7.772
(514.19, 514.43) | 7.83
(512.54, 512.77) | 8.09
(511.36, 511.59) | 8.63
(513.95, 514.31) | 7.799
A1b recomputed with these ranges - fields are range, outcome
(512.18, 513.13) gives 7.833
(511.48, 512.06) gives 8.63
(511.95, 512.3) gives 8.46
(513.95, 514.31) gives 7.738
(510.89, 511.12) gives 8.251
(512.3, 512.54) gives 8.206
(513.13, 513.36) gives 7.827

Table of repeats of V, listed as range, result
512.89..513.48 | 7.86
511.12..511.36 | 8.445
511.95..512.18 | 8.681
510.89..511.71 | 8.709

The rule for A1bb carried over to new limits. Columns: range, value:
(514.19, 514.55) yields 7.799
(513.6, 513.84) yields 7.744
